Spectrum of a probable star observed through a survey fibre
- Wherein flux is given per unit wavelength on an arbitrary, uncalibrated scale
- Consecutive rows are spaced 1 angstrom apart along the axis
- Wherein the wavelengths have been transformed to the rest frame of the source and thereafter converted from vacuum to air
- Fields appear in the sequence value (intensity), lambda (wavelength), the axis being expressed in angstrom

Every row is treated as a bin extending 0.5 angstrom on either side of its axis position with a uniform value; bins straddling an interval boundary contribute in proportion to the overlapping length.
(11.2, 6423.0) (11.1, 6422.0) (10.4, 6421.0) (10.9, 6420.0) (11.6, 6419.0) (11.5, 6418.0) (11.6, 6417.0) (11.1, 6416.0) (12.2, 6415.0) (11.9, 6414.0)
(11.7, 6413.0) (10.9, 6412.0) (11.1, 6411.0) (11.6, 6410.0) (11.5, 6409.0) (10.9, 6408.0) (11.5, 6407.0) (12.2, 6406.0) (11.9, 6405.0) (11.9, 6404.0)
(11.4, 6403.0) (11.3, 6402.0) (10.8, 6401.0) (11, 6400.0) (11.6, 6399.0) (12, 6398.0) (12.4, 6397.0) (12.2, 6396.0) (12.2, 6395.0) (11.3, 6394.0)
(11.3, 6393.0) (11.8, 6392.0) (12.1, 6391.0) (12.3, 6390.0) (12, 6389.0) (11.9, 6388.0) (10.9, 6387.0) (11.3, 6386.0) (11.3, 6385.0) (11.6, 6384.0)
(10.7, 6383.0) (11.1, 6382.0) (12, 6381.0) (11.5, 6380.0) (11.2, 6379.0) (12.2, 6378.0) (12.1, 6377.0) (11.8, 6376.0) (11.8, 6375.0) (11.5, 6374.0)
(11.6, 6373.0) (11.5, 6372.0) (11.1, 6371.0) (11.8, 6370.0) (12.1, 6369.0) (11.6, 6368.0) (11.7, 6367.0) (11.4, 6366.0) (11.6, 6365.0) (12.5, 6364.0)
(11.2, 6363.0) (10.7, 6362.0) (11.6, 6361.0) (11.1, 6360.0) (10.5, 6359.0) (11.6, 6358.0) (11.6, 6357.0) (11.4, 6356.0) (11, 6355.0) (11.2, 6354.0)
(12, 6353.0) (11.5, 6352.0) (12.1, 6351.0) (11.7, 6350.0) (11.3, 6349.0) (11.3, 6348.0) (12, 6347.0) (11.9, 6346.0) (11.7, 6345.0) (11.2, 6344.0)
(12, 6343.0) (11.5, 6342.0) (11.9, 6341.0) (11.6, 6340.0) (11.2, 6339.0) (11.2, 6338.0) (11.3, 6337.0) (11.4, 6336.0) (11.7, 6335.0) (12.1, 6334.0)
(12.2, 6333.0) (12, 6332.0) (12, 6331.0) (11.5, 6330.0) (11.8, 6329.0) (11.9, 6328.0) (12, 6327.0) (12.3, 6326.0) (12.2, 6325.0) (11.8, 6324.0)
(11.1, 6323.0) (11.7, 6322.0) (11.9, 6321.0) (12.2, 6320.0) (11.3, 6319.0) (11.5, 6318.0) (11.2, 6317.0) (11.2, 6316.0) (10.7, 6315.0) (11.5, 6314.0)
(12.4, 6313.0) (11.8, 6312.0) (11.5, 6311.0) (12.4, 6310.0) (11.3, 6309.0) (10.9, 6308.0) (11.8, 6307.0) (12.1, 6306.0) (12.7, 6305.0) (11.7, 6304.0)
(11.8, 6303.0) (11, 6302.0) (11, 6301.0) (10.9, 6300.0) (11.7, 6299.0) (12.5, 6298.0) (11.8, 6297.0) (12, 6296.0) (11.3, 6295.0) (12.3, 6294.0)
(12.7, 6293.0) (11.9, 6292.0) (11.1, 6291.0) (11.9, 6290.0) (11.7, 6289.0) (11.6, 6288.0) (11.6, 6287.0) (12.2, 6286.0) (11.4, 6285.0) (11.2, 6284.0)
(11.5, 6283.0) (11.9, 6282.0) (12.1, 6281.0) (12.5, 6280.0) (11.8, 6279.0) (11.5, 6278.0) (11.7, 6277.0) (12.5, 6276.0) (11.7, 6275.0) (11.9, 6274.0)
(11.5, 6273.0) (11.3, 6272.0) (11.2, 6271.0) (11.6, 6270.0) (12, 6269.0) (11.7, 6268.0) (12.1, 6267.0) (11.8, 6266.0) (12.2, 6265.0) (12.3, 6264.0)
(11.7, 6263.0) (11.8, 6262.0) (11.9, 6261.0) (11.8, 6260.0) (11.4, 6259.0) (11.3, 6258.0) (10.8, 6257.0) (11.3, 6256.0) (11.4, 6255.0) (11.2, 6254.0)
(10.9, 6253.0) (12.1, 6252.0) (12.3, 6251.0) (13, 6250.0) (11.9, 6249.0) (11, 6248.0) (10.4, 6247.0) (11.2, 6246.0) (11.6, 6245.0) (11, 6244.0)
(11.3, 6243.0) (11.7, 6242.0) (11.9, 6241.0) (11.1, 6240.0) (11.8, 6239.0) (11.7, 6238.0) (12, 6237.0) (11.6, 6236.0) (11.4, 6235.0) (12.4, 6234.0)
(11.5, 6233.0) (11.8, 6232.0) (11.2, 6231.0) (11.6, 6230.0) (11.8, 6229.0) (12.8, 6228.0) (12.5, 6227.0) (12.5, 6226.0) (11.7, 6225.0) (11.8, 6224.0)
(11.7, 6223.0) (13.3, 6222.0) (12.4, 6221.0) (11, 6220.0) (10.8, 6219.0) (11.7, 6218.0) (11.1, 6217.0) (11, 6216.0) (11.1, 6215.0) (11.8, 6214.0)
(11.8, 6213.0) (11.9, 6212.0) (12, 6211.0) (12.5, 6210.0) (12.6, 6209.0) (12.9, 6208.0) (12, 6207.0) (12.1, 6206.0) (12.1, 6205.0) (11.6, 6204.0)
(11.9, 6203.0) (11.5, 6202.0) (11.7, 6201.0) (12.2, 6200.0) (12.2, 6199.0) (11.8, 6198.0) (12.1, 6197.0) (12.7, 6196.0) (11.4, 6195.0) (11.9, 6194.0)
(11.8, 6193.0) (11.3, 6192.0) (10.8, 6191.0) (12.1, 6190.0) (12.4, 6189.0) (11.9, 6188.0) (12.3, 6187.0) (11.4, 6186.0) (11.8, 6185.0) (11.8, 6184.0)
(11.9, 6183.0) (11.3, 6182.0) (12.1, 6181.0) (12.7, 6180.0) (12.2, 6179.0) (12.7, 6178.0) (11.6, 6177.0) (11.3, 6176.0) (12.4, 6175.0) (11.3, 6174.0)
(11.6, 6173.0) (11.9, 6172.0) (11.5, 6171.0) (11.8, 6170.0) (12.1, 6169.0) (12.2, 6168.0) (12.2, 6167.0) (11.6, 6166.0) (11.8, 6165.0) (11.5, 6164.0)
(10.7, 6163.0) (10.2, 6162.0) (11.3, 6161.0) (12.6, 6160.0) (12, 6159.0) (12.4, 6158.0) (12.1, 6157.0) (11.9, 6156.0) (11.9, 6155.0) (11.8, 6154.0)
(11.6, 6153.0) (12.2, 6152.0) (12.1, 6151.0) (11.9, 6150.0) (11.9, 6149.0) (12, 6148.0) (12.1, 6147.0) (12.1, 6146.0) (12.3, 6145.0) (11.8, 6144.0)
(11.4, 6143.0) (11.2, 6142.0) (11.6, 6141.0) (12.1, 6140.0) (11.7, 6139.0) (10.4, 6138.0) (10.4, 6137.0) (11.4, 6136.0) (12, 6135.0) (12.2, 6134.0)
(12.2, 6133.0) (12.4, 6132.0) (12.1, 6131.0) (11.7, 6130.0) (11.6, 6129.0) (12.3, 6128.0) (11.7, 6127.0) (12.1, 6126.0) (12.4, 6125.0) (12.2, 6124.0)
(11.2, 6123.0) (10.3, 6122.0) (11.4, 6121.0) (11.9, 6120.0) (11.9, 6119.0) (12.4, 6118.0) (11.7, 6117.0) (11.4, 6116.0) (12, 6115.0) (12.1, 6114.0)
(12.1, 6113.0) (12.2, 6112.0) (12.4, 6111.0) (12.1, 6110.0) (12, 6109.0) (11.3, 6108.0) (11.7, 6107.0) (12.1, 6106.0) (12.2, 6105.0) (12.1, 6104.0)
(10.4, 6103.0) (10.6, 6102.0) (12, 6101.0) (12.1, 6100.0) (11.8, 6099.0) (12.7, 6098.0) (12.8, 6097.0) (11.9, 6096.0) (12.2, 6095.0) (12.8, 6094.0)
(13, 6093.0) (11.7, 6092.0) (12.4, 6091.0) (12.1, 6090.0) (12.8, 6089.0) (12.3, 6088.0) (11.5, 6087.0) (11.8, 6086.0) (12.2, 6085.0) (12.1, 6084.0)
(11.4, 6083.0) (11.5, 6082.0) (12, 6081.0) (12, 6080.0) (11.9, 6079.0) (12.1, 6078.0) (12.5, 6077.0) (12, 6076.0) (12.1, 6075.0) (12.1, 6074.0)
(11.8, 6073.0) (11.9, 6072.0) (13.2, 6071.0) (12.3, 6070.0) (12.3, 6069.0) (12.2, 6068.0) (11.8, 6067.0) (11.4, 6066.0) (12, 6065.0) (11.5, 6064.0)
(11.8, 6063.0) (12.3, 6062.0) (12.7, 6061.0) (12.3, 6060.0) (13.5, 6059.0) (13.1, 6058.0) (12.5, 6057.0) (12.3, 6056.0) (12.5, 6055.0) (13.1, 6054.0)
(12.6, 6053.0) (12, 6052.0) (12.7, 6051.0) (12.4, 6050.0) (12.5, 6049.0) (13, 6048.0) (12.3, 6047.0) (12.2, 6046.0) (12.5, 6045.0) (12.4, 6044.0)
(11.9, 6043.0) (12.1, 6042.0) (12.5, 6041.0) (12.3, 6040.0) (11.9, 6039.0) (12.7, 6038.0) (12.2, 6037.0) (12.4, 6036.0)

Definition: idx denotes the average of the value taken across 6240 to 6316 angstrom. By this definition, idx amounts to 11.7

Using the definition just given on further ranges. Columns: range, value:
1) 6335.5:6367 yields 11.5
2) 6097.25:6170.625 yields 11.8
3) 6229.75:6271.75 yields 11.6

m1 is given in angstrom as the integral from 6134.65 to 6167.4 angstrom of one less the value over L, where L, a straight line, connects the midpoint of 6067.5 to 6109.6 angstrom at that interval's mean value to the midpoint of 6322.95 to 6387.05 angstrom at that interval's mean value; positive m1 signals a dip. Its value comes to 0.7 angstrom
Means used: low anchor 12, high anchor 11.6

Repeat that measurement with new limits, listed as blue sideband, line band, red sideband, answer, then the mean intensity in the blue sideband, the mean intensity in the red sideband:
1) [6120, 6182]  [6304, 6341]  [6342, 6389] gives -0.4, 11.8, 11.5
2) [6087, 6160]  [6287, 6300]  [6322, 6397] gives -0.1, 11.9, 11.6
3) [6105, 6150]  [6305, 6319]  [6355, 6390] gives 0.0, 11.8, 11.5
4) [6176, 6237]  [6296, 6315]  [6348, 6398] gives 0.0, 11.9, 11.6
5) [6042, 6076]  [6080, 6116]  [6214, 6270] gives 0.6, 12.3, 11.7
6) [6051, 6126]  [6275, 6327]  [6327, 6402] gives -0.1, 12.1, 11.6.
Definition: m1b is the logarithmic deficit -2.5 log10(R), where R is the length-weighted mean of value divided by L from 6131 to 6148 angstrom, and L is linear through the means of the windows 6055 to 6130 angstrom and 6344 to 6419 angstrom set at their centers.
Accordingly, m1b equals 0.02 mag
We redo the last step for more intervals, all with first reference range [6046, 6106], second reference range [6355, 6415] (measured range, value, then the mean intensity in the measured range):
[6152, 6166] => 0.030 mag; 11.7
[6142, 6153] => 0.011 mag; 11.9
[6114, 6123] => 0.043 mag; 11.6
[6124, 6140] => 0.025 mag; 11.8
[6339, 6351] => 0.000 mag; 11.6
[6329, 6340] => 0.000 mag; 11.7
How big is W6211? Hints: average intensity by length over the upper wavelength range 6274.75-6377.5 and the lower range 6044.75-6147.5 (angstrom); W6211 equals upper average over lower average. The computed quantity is 0.97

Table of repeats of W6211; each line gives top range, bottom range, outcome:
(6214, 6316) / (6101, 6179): 0.99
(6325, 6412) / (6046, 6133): 0.96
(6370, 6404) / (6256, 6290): 0.99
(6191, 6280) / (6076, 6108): 0.98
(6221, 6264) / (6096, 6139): 0.99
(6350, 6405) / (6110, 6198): 0.98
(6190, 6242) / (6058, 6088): 0.98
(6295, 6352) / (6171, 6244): 0.99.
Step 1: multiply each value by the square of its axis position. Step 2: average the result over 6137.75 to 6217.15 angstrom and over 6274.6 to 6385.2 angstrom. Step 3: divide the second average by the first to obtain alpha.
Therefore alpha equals 1.0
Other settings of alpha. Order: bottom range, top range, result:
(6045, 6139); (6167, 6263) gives 1.02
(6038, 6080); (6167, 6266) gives 1.01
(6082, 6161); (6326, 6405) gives 1.05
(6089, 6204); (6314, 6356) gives 1.04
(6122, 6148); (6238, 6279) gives 1.03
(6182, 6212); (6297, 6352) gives 1.02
